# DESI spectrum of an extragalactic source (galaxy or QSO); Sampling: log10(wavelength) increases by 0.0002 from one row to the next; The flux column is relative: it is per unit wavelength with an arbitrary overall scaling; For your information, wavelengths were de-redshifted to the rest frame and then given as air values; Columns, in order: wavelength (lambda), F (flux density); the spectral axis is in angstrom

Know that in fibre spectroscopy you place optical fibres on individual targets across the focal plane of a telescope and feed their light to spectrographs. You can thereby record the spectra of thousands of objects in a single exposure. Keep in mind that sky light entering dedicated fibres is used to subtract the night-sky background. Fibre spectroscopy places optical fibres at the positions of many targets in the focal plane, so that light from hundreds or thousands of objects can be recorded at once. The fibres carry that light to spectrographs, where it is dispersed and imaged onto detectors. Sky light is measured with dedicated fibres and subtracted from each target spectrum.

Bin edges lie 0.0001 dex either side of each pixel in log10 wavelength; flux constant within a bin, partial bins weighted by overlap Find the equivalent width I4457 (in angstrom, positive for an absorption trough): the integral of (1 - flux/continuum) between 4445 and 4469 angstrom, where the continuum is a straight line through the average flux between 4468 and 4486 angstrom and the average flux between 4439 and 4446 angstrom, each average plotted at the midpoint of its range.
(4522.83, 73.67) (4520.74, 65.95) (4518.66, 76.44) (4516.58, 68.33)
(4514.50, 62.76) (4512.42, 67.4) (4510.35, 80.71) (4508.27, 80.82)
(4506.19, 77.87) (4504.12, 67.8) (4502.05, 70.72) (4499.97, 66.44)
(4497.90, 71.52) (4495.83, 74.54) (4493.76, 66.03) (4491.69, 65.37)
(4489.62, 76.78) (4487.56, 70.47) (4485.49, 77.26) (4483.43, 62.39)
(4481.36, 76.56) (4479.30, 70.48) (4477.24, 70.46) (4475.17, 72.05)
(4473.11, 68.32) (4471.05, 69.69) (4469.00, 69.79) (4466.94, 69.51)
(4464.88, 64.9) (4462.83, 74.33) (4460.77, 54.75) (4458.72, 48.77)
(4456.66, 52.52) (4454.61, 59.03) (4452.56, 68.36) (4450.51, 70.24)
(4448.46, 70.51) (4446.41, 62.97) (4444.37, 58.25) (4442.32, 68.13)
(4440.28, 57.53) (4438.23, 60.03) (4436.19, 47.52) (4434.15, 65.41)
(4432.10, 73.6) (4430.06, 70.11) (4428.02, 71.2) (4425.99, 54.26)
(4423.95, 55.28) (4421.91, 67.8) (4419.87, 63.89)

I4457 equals 0.7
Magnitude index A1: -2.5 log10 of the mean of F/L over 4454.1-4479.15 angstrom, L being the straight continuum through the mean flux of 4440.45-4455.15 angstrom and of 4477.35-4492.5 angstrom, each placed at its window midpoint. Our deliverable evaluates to 0.058 mag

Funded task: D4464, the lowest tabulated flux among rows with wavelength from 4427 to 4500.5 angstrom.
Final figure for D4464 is 47.52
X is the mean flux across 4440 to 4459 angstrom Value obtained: 62.3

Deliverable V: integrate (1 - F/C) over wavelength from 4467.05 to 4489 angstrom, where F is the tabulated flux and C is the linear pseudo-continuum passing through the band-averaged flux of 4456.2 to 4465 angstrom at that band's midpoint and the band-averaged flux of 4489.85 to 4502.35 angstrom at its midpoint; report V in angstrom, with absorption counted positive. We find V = -2.3 angstrom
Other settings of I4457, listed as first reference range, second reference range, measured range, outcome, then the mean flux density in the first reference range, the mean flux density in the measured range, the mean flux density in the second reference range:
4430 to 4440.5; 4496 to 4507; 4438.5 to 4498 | -0.2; 62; 66.8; 71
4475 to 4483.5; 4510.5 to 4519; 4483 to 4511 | -0.8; 71.1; 72.1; 69.4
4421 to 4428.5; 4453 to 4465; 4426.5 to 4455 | -1.9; 61.4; 64.4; 59.1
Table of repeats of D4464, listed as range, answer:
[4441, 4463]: 48.77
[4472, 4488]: 62.39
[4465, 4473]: 69.51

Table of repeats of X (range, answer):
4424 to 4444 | 62.6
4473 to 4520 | 71.4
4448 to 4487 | 66.8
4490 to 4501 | 69.3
